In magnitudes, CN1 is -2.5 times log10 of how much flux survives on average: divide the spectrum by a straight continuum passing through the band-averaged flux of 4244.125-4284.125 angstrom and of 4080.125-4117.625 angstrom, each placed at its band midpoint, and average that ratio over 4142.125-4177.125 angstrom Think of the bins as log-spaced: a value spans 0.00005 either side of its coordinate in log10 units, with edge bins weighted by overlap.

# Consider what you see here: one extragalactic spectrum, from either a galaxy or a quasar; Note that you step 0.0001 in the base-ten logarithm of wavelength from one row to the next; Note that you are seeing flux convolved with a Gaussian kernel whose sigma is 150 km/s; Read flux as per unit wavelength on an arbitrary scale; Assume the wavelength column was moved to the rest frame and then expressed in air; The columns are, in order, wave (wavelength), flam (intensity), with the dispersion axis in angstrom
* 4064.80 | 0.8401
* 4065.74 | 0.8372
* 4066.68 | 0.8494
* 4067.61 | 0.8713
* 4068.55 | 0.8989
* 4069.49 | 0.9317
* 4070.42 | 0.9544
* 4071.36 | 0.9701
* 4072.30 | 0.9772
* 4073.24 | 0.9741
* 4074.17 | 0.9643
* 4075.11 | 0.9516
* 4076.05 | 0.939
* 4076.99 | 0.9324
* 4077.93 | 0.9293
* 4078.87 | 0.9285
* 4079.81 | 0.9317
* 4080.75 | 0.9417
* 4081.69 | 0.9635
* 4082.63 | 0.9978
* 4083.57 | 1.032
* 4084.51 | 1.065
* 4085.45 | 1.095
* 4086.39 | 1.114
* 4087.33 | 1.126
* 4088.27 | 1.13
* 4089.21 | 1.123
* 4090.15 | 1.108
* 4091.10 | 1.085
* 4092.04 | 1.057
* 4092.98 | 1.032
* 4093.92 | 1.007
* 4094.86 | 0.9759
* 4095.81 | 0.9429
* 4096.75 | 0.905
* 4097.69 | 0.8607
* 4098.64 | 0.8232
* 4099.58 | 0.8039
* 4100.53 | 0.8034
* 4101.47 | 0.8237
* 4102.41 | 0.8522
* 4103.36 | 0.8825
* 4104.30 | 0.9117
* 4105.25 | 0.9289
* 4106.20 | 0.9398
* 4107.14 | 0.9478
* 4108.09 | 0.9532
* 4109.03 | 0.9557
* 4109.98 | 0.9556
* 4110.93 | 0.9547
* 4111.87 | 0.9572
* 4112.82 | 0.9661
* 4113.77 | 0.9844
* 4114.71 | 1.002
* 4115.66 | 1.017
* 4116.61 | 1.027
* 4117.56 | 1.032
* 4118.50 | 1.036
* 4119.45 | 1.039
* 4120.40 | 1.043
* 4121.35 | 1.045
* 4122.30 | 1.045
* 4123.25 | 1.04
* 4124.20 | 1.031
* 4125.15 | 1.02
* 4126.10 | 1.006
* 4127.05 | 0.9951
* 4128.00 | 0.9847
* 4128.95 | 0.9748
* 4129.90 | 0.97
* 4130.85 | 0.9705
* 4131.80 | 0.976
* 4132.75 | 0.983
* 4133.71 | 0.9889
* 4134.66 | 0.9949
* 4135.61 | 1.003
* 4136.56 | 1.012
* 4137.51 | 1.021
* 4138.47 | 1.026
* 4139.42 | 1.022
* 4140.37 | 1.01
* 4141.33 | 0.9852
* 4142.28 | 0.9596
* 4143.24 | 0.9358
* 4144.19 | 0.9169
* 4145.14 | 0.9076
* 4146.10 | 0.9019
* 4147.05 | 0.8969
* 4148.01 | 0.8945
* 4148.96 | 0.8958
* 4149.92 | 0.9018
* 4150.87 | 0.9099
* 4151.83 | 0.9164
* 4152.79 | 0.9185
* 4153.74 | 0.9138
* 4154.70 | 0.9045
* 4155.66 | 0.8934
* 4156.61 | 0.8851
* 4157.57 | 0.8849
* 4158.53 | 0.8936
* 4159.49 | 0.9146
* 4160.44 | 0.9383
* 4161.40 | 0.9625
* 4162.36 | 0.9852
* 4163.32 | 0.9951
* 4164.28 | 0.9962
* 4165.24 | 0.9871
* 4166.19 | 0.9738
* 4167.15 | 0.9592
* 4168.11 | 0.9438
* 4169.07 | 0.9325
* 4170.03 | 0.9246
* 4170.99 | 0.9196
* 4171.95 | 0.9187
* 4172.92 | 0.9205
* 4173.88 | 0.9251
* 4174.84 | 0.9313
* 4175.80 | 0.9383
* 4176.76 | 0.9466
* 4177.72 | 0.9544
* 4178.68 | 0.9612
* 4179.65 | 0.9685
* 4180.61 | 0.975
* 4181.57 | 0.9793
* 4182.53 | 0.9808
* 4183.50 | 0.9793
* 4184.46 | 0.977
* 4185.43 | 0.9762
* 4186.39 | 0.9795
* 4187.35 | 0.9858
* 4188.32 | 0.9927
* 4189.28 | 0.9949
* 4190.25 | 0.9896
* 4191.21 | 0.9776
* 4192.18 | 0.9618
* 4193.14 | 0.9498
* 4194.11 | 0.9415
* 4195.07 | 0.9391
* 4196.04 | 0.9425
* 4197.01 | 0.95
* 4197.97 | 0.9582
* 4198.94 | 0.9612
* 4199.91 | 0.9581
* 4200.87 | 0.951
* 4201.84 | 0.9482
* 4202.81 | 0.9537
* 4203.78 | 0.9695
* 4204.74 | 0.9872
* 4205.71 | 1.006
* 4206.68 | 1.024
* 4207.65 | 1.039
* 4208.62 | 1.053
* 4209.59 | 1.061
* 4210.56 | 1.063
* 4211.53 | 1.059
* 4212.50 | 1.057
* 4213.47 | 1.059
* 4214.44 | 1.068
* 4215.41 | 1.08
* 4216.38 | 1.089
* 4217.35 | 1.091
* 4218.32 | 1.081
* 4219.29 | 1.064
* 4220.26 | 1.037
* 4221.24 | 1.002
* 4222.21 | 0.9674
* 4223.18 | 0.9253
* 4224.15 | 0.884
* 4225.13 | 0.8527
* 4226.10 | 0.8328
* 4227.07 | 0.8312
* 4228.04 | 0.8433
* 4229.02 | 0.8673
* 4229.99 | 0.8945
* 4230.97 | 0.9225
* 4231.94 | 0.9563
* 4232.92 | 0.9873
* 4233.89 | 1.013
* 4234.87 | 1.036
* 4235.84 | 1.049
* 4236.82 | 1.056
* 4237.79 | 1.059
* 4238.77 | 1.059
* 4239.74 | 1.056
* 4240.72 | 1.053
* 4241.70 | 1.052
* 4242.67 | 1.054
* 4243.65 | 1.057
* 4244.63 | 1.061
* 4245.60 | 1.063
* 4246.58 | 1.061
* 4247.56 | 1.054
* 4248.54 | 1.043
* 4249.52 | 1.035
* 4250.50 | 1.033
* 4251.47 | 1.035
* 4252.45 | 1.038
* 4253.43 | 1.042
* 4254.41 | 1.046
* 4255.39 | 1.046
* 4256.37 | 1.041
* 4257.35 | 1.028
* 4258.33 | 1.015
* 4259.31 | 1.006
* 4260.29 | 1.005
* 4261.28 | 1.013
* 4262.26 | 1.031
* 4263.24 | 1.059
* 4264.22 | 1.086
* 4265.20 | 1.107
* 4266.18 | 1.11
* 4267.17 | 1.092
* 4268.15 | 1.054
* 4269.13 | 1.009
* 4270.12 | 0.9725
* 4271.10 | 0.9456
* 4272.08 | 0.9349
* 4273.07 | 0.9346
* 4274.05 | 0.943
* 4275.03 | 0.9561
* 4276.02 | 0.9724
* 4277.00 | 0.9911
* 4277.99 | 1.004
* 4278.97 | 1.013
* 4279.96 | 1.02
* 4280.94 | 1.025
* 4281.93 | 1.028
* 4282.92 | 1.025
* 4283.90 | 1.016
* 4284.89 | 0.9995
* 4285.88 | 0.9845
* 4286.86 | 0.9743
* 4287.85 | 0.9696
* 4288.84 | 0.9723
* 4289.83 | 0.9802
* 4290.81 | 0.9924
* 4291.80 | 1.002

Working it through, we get 0.075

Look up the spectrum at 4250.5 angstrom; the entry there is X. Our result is 1.033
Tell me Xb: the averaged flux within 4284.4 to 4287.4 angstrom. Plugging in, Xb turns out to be 0.986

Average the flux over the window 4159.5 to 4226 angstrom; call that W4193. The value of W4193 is 0.98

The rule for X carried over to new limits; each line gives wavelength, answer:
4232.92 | 0.9873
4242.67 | 1.054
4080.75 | 0.9417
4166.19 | 0.9738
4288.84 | 0.9723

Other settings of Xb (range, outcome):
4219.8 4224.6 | 0.963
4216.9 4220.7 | 1.07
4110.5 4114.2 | 0.966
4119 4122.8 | 1.04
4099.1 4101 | 0.804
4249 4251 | 1.04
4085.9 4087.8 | 1.12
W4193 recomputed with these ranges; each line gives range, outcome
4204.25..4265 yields 1.02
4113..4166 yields 0.971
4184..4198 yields 0.968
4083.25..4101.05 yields 1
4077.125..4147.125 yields 0.982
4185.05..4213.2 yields 0.988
